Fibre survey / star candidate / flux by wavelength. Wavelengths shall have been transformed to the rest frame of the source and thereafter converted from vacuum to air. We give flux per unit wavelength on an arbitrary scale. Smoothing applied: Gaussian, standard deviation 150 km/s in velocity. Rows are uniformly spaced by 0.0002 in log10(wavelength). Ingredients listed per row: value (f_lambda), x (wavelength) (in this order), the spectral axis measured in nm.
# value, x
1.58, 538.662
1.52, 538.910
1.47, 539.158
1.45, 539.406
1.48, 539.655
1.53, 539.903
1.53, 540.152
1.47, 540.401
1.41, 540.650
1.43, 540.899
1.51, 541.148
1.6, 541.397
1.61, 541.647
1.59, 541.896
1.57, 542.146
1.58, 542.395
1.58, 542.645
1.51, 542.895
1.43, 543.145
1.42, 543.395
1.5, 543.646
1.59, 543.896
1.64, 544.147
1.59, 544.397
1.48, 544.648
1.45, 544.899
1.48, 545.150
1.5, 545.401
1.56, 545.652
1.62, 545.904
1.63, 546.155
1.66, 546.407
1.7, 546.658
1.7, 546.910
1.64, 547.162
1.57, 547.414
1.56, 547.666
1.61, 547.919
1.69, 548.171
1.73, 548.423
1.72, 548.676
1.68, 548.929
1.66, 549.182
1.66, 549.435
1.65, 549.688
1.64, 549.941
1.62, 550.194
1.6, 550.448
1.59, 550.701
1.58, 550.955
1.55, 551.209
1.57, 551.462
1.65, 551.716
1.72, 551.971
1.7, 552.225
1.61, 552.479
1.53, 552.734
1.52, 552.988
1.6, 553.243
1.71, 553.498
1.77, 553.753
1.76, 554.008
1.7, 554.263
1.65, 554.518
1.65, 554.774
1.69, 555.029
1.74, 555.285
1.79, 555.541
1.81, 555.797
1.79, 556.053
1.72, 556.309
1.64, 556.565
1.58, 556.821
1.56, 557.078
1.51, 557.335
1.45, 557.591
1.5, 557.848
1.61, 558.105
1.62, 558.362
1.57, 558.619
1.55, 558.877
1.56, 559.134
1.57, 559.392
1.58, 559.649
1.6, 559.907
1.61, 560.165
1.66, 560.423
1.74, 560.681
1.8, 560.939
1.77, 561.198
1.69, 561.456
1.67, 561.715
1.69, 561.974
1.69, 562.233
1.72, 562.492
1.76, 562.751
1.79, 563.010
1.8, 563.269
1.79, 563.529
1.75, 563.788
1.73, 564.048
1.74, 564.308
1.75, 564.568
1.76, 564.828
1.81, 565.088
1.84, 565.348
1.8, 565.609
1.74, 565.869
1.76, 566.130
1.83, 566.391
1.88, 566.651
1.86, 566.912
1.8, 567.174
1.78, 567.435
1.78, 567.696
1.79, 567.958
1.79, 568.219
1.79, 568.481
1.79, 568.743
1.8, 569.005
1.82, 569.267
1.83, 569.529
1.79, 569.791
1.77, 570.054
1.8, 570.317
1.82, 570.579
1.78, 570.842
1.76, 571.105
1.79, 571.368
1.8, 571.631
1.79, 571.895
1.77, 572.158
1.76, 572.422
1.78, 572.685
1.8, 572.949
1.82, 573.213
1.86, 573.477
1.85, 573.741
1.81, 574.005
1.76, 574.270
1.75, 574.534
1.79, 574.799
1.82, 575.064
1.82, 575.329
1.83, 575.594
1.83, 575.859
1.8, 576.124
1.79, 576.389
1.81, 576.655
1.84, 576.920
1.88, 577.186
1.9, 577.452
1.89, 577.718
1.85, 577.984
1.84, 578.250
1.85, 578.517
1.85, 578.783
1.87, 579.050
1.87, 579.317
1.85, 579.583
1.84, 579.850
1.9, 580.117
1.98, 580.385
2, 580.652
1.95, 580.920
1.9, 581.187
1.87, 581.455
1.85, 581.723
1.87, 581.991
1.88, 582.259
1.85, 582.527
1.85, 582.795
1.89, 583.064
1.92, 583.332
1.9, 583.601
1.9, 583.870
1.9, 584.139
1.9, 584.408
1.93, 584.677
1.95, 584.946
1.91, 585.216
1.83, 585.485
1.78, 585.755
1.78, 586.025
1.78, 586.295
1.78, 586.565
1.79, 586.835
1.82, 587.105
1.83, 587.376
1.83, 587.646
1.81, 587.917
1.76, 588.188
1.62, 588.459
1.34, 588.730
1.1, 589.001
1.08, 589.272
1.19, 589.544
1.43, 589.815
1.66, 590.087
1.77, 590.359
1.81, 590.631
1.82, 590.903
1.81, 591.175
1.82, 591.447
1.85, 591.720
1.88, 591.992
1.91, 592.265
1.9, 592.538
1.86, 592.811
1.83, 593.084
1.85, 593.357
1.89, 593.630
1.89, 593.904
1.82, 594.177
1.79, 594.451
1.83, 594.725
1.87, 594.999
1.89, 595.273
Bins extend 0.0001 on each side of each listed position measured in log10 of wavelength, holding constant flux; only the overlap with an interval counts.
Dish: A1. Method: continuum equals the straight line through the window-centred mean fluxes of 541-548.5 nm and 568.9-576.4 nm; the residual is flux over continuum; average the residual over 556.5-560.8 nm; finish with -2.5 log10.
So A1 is 0.070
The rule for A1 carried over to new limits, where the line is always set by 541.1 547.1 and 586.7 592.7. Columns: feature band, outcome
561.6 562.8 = -0.06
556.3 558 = 0.03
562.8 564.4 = -0.10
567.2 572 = -0.11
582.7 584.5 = -0.14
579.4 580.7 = -0.16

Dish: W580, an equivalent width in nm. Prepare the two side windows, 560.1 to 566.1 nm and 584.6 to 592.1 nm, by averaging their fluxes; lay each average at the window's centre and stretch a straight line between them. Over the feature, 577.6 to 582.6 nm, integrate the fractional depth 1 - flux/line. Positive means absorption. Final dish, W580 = -0.48 nm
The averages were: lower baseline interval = 1.75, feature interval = 1.88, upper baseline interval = 1.7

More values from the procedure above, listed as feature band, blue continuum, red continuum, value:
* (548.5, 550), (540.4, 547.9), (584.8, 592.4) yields -0.09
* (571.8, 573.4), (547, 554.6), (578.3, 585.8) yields 0.02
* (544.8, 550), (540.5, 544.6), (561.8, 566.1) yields -0.13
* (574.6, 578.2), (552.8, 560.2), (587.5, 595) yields -0.33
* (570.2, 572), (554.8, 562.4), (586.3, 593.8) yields -0.13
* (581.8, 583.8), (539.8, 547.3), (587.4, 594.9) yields -0.23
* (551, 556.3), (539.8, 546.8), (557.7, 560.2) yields -0.38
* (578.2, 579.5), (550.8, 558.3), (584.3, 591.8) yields -0.13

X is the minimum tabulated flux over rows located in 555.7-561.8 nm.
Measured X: 1.45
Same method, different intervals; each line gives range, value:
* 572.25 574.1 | 1.76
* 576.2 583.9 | 1.79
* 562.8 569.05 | 1.73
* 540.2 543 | 1.41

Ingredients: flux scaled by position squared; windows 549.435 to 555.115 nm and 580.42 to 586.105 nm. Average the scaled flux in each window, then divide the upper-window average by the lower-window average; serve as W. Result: 1.28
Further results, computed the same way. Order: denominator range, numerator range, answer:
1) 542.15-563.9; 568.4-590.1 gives 1.20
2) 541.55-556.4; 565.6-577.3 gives 1.20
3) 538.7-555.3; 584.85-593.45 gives 1.25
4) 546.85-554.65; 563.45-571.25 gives 1.16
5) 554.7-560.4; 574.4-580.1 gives 1.21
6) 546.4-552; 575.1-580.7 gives 1.26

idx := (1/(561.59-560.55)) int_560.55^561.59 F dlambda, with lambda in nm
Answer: 1.75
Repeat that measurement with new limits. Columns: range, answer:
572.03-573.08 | 1.78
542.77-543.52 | 1.45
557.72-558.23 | 1.55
